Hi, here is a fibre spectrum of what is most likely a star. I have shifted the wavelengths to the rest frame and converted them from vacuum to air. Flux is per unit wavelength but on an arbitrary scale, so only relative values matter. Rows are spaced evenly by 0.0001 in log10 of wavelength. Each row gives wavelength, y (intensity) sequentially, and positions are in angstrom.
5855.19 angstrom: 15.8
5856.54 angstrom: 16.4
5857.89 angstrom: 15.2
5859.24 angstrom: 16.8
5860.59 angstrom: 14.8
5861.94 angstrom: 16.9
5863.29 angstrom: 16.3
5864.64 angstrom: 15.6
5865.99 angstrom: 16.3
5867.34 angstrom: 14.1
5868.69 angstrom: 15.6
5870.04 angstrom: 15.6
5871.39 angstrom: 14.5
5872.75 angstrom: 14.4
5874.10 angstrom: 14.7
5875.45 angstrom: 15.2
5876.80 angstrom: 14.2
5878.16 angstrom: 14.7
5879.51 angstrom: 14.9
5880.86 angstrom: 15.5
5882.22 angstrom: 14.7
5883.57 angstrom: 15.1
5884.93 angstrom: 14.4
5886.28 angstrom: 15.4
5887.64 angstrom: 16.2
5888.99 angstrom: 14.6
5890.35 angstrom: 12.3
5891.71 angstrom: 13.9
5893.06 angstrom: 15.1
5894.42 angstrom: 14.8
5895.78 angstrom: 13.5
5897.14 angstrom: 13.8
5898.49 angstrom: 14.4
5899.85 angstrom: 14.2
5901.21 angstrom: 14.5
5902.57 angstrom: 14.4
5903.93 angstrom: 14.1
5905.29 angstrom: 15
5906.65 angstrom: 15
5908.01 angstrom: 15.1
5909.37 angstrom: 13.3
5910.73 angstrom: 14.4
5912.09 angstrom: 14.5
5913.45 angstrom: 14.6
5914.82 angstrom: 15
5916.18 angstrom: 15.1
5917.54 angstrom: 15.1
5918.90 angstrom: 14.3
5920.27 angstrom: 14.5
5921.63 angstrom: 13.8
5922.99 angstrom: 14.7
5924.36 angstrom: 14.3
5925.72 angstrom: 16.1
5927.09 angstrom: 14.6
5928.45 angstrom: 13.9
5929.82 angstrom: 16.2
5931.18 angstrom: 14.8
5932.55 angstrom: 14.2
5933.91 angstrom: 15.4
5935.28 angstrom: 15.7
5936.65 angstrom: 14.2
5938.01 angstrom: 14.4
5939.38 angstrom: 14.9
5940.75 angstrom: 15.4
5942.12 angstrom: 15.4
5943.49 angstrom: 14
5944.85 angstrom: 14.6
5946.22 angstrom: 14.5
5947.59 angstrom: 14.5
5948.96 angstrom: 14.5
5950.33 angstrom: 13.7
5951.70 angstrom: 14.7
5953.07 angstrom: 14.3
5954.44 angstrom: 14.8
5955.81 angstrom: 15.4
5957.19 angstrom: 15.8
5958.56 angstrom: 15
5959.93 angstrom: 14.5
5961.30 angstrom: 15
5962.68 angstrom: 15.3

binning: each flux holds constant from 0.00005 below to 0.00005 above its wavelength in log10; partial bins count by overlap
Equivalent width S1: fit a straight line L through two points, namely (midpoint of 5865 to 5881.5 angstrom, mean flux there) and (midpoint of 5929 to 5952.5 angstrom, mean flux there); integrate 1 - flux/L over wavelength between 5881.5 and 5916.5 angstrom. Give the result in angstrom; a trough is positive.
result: 0.9 angstrom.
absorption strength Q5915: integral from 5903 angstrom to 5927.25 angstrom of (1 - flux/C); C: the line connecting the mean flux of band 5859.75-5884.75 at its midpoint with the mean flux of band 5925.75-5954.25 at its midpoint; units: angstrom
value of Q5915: 0.4 angstrom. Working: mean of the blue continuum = 15.2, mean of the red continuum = 14.7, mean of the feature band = 14.6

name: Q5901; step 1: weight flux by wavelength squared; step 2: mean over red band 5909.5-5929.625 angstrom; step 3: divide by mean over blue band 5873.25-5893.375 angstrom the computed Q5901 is 1.0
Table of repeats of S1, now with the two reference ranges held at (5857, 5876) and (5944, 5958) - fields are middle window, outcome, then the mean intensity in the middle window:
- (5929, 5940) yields -0.1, 15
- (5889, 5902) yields 0.9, 14.1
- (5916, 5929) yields 0.3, 14.6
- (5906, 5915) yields 0.3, 14.5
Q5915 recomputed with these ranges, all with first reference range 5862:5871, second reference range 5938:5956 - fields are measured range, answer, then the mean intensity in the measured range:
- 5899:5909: 0.40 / 14.6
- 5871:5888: 0.64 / 14.9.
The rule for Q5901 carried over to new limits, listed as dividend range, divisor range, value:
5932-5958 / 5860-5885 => 1.00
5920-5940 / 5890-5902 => 1.06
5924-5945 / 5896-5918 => 1.04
